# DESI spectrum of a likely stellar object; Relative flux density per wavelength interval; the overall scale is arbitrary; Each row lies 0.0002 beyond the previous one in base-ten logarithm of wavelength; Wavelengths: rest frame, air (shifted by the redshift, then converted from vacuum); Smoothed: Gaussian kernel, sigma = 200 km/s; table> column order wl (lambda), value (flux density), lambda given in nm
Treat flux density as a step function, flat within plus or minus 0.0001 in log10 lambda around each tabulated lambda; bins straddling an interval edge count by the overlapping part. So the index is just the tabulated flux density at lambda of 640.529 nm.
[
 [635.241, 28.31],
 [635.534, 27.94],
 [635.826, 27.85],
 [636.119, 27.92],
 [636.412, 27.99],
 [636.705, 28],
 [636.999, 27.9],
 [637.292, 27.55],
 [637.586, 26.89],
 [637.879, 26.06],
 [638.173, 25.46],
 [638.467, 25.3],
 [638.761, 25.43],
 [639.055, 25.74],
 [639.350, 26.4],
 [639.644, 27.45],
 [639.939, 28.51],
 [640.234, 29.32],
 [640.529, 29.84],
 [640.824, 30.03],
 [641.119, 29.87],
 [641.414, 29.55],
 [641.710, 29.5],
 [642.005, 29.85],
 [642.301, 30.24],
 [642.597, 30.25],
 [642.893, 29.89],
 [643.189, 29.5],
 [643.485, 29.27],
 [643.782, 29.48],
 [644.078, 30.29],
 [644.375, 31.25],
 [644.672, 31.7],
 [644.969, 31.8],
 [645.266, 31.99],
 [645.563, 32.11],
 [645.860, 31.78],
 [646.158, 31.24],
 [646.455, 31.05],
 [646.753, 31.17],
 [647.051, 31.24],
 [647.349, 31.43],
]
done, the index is 29.84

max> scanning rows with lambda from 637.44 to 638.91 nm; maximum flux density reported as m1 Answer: 26.89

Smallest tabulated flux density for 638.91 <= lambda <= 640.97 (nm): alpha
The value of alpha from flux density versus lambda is 25.74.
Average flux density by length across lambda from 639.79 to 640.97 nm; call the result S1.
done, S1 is 29.4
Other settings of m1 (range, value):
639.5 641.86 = 30.03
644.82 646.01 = 32.11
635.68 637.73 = 28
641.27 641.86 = 29.55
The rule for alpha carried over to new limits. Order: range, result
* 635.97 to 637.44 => 27.55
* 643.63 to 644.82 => 29.48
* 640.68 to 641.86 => 29.5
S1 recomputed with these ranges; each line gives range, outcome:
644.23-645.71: 31.8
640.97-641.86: 29.7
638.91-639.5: 26.1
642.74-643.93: 29.5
